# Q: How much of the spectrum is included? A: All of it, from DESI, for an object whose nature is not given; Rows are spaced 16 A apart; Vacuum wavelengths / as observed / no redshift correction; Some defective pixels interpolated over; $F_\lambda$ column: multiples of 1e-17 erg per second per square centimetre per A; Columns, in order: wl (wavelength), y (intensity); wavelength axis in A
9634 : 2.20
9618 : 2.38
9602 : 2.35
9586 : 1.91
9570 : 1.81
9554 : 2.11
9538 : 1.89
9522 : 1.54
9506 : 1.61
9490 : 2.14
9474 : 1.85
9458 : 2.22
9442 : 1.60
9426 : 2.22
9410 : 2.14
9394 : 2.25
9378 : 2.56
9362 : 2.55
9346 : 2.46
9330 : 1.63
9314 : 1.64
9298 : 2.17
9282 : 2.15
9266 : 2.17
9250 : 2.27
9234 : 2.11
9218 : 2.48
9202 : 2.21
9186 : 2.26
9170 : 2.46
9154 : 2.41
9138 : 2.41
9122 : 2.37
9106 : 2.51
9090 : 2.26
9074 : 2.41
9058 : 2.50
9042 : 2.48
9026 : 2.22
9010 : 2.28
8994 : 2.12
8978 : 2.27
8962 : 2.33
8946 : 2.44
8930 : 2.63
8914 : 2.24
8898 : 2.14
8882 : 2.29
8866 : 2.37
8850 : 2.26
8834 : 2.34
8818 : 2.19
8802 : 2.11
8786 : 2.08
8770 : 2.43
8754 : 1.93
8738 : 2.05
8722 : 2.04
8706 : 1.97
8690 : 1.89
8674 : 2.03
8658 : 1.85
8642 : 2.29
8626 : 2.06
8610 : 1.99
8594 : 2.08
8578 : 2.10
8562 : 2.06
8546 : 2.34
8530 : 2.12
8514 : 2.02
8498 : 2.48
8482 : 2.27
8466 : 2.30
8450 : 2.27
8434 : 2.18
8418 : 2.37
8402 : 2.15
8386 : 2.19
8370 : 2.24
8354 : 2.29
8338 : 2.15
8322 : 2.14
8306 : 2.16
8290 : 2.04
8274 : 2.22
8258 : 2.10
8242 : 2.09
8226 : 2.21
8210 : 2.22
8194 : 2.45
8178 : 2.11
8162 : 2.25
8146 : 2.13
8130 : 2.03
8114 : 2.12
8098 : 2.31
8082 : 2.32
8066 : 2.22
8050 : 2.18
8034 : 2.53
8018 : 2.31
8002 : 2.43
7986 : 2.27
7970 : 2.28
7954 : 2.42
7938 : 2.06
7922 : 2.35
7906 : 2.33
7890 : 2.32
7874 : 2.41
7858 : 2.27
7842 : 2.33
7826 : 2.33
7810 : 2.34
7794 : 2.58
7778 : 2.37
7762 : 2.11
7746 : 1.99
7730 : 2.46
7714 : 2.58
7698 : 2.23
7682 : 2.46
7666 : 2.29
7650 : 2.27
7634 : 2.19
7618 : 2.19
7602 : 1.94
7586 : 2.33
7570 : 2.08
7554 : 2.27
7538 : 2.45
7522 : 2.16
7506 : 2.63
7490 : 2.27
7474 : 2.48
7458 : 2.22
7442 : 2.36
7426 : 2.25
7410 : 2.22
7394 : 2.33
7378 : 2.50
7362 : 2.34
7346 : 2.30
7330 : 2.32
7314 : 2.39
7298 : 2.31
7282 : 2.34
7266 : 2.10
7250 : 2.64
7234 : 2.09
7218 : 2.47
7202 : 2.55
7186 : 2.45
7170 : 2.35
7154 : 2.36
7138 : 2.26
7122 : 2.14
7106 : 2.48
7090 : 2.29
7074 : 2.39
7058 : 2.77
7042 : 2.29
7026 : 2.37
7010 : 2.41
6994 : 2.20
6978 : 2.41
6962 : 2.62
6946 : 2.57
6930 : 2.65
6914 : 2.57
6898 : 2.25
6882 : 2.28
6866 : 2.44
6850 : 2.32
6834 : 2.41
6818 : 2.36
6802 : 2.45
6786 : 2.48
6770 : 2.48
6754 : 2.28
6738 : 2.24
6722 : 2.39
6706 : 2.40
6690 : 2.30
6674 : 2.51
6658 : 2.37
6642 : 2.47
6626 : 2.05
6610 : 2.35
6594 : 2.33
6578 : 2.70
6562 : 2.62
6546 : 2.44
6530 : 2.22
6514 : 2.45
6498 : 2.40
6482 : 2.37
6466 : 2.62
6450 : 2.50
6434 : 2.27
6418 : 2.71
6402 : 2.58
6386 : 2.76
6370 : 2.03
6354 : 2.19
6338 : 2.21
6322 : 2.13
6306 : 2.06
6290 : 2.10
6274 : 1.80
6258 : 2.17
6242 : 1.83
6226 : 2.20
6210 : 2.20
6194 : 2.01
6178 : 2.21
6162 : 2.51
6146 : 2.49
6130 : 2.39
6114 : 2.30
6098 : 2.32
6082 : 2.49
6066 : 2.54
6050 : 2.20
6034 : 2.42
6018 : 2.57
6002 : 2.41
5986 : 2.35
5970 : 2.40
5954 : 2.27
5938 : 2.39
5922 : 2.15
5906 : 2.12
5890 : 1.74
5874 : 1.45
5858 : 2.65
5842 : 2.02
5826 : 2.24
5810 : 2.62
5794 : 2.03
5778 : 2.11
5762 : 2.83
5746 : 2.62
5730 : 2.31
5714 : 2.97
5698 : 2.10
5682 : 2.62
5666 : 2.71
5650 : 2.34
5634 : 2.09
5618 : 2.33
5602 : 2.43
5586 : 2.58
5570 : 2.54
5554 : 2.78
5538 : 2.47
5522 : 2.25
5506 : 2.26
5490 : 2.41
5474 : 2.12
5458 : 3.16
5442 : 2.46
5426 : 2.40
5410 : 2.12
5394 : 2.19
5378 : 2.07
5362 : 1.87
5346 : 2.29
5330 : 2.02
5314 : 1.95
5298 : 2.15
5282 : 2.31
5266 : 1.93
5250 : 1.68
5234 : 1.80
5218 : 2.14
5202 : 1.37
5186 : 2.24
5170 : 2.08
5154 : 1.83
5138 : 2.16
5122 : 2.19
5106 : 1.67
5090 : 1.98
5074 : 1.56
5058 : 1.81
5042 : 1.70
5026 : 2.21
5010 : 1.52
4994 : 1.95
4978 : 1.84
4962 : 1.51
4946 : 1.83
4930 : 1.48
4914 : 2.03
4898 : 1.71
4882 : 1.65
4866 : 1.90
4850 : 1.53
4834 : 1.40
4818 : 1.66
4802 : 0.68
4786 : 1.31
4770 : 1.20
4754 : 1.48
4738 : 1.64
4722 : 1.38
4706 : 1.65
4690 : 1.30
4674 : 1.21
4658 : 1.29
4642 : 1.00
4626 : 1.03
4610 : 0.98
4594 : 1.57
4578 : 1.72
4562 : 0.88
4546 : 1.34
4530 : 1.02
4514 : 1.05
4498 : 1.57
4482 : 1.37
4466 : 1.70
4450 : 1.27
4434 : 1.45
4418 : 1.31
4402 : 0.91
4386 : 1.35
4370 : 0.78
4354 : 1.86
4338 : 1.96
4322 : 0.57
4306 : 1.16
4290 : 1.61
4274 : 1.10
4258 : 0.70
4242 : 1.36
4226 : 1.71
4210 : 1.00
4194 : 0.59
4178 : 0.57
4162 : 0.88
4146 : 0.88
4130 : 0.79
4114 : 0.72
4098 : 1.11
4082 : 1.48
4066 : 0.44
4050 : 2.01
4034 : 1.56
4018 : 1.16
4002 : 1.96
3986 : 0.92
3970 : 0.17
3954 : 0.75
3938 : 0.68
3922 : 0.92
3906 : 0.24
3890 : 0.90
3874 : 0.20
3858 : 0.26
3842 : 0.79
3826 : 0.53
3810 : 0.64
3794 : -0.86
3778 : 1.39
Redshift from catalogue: 0.21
